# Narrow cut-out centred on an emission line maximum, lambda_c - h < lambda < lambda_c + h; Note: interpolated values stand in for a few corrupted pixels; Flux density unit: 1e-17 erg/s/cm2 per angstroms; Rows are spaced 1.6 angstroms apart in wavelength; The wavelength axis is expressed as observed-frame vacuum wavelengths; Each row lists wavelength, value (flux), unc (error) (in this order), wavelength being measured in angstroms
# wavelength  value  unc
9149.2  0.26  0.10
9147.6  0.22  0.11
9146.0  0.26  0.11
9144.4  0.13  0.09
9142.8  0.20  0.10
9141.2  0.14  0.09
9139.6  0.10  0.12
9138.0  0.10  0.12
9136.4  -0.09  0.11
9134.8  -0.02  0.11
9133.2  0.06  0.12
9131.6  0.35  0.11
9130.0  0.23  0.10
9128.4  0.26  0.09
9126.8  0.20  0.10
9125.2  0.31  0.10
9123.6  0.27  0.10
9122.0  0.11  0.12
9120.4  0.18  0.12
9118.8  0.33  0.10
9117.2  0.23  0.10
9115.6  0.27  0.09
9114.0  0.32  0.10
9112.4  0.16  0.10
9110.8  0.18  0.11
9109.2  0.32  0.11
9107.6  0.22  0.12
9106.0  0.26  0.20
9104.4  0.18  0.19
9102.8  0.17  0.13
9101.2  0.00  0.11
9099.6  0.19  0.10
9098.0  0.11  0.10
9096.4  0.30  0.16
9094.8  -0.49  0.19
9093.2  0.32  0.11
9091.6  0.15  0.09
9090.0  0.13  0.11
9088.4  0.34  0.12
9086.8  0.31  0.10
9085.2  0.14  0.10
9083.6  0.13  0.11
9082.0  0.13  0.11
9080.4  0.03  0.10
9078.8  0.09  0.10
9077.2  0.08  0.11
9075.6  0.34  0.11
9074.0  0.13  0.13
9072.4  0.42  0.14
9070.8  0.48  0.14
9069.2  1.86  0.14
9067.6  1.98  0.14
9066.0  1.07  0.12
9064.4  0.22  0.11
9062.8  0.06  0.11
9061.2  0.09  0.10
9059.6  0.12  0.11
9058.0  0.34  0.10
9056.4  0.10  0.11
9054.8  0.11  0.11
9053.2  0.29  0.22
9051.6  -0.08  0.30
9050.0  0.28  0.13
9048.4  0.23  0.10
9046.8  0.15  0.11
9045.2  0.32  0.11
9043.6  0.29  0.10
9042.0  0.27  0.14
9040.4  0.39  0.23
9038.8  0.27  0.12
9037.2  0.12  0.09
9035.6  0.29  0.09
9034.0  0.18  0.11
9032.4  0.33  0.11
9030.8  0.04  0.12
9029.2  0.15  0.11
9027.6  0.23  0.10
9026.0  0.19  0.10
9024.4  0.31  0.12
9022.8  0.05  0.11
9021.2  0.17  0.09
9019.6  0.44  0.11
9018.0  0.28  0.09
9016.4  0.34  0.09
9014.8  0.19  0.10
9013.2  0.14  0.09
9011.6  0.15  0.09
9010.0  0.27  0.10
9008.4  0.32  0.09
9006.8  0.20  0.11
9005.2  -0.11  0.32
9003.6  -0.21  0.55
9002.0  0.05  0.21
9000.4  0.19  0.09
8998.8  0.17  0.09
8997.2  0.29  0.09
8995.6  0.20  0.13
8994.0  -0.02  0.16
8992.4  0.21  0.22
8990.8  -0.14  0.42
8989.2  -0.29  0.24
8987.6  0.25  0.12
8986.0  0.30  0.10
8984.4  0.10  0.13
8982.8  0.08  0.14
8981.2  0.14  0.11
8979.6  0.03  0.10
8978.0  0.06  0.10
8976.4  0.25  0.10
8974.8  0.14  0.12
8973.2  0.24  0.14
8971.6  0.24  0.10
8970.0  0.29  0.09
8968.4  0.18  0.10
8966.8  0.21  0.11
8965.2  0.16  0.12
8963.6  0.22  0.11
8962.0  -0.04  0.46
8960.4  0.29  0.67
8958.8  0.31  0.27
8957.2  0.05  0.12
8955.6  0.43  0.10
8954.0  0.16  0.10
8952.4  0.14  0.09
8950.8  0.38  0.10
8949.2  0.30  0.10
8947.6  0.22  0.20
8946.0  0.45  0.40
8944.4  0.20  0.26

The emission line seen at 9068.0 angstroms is H-beta 4861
